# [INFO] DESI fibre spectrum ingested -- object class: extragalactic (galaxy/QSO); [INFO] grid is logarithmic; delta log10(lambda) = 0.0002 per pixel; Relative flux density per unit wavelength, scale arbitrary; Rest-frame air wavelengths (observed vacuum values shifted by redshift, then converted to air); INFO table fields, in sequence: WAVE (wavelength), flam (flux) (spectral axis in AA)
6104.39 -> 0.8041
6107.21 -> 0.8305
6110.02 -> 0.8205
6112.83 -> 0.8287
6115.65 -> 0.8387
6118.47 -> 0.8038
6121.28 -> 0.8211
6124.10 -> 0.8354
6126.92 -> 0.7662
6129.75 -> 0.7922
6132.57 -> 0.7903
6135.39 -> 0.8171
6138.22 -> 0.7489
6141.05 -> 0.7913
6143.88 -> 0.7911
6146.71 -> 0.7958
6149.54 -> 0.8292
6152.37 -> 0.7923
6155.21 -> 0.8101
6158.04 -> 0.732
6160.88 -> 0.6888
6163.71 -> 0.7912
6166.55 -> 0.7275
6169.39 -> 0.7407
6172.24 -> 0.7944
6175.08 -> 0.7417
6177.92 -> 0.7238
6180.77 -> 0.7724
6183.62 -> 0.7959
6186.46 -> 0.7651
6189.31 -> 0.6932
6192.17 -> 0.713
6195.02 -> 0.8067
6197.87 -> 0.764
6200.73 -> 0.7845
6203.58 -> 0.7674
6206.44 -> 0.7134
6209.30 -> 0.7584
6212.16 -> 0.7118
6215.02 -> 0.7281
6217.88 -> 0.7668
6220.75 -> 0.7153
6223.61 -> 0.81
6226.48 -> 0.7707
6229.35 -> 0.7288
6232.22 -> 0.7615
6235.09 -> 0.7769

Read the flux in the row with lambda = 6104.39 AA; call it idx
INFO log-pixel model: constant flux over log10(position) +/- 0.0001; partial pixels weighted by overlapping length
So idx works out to 0.8041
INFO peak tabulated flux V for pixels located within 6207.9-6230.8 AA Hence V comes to 0.81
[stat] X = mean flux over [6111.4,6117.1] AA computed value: 0.833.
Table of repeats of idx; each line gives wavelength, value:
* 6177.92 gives 0.7238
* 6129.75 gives 0.7922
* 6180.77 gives 0.7724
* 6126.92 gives 0.7662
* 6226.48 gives 0.7707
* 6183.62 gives 0.7959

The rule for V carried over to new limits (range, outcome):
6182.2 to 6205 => 0.8067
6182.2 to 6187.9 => 0.7959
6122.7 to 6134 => 0.8354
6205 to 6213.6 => 0.7584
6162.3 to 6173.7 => 0.7944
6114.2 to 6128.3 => 0.8387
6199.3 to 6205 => 0.7845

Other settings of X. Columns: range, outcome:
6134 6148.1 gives 0.788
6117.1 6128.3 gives 0.807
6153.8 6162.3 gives 0.744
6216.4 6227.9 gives 0.765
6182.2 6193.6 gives 0.742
